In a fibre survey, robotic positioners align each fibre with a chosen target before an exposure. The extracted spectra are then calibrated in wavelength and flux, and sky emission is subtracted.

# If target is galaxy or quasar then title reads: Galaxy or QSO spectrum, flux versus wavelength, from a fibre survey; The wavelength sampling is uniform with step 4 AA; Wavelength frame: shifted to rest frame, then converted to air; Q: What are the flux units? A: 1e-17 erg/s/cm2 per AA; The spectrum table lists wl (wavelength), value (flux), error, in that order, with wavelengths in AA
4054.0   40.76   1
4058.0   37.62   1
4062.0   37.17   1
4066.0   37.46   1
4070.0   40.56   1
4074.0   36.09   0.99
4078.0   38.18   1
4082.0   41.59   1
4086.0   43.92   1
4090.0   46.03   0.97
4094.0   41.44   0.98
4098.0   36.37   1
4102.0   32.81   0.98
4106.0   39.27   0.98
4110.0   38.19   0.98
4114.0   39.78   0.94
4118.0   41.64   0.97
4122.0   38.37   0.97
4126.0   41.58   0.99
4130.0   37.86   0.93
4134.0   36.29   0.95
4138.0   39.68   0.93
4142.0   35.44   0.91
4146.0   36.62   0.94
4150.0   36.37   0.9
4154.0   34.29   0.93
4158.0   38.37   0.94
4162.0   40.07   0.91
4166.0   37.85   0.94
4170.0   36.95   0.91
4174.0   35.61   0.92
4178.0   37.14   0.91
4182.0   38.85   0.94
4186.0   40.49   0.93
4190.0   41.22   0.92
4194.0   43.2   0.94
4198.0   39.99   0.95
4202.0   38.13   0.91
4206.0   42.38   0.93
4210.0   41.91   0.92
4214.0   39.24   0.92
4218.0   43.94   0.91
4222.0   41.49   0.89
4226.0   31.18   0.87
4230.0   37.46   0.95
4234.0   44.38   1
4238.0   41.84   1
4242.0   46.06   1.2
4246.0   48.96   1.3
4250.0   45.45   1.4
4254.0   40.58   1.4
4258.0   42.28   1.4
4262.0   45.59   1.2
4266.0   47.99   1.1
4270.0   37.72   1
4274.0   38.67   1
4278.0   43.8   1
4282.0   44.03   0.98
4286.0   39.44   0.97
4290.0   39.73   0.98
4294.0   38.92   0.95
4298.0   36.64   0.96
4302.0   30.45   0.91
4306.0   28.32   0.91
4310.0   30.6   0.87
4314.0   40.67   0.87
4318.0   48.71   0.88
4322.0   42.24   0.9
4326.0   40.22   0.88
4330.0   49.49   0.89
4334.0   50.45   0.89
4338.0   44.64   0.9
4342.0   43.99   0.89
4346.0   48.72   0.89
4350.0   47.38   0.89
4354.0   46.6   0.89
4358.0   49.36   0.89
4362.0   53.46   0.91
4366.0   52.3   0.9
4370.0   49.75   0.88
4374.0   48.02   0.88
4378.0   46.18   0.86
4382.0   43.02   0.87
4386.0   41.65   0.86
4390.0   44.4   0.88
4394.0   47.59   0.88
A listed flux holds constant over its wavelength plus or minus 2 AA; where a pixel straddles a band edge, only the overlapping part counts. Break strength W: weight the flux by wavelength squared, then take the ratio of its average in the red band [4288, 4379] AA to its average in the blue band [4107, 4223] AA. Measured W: 1.2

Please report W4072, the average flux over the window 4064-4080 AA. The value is 38.1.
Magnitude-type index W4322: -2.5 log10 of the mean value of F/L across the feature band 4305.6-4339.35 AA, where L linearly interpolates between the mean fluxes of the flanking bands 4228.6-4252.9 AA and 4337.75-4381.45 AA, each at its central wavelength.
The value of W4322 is 0.11 mag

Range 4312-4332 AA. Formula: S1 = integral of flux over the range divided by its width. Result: 44.3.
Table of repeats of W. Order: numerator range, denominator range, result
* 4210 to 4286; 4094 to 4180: 1.18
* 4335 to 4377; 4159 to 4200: 1.34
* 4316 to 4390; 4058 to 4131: 1.35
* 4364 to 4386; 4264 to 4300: 1.21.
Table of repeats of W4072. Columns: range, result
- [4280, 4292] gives 41.1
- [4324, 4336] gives 46.7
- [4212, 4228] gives 39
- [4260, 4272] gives 43.8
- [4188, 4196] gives 42.2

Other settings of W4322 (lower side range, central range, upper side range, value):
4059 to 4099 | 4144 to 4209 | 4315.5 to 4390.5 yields 0.10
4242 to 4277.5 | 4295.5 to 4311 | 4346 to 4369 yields 0.41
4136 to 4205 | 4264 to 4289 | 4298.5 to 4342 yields -0.05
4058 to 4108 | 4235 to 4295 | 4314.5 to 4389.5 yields 0.04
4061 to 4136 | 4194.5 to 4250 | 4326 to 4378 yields 0.05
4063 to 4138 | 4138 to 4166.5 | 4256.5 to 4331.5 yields 0.07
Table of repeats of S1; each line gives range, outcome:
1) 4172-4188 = 38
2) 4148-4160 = 36.3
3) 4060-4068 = 37.3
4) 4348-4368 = 49.8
